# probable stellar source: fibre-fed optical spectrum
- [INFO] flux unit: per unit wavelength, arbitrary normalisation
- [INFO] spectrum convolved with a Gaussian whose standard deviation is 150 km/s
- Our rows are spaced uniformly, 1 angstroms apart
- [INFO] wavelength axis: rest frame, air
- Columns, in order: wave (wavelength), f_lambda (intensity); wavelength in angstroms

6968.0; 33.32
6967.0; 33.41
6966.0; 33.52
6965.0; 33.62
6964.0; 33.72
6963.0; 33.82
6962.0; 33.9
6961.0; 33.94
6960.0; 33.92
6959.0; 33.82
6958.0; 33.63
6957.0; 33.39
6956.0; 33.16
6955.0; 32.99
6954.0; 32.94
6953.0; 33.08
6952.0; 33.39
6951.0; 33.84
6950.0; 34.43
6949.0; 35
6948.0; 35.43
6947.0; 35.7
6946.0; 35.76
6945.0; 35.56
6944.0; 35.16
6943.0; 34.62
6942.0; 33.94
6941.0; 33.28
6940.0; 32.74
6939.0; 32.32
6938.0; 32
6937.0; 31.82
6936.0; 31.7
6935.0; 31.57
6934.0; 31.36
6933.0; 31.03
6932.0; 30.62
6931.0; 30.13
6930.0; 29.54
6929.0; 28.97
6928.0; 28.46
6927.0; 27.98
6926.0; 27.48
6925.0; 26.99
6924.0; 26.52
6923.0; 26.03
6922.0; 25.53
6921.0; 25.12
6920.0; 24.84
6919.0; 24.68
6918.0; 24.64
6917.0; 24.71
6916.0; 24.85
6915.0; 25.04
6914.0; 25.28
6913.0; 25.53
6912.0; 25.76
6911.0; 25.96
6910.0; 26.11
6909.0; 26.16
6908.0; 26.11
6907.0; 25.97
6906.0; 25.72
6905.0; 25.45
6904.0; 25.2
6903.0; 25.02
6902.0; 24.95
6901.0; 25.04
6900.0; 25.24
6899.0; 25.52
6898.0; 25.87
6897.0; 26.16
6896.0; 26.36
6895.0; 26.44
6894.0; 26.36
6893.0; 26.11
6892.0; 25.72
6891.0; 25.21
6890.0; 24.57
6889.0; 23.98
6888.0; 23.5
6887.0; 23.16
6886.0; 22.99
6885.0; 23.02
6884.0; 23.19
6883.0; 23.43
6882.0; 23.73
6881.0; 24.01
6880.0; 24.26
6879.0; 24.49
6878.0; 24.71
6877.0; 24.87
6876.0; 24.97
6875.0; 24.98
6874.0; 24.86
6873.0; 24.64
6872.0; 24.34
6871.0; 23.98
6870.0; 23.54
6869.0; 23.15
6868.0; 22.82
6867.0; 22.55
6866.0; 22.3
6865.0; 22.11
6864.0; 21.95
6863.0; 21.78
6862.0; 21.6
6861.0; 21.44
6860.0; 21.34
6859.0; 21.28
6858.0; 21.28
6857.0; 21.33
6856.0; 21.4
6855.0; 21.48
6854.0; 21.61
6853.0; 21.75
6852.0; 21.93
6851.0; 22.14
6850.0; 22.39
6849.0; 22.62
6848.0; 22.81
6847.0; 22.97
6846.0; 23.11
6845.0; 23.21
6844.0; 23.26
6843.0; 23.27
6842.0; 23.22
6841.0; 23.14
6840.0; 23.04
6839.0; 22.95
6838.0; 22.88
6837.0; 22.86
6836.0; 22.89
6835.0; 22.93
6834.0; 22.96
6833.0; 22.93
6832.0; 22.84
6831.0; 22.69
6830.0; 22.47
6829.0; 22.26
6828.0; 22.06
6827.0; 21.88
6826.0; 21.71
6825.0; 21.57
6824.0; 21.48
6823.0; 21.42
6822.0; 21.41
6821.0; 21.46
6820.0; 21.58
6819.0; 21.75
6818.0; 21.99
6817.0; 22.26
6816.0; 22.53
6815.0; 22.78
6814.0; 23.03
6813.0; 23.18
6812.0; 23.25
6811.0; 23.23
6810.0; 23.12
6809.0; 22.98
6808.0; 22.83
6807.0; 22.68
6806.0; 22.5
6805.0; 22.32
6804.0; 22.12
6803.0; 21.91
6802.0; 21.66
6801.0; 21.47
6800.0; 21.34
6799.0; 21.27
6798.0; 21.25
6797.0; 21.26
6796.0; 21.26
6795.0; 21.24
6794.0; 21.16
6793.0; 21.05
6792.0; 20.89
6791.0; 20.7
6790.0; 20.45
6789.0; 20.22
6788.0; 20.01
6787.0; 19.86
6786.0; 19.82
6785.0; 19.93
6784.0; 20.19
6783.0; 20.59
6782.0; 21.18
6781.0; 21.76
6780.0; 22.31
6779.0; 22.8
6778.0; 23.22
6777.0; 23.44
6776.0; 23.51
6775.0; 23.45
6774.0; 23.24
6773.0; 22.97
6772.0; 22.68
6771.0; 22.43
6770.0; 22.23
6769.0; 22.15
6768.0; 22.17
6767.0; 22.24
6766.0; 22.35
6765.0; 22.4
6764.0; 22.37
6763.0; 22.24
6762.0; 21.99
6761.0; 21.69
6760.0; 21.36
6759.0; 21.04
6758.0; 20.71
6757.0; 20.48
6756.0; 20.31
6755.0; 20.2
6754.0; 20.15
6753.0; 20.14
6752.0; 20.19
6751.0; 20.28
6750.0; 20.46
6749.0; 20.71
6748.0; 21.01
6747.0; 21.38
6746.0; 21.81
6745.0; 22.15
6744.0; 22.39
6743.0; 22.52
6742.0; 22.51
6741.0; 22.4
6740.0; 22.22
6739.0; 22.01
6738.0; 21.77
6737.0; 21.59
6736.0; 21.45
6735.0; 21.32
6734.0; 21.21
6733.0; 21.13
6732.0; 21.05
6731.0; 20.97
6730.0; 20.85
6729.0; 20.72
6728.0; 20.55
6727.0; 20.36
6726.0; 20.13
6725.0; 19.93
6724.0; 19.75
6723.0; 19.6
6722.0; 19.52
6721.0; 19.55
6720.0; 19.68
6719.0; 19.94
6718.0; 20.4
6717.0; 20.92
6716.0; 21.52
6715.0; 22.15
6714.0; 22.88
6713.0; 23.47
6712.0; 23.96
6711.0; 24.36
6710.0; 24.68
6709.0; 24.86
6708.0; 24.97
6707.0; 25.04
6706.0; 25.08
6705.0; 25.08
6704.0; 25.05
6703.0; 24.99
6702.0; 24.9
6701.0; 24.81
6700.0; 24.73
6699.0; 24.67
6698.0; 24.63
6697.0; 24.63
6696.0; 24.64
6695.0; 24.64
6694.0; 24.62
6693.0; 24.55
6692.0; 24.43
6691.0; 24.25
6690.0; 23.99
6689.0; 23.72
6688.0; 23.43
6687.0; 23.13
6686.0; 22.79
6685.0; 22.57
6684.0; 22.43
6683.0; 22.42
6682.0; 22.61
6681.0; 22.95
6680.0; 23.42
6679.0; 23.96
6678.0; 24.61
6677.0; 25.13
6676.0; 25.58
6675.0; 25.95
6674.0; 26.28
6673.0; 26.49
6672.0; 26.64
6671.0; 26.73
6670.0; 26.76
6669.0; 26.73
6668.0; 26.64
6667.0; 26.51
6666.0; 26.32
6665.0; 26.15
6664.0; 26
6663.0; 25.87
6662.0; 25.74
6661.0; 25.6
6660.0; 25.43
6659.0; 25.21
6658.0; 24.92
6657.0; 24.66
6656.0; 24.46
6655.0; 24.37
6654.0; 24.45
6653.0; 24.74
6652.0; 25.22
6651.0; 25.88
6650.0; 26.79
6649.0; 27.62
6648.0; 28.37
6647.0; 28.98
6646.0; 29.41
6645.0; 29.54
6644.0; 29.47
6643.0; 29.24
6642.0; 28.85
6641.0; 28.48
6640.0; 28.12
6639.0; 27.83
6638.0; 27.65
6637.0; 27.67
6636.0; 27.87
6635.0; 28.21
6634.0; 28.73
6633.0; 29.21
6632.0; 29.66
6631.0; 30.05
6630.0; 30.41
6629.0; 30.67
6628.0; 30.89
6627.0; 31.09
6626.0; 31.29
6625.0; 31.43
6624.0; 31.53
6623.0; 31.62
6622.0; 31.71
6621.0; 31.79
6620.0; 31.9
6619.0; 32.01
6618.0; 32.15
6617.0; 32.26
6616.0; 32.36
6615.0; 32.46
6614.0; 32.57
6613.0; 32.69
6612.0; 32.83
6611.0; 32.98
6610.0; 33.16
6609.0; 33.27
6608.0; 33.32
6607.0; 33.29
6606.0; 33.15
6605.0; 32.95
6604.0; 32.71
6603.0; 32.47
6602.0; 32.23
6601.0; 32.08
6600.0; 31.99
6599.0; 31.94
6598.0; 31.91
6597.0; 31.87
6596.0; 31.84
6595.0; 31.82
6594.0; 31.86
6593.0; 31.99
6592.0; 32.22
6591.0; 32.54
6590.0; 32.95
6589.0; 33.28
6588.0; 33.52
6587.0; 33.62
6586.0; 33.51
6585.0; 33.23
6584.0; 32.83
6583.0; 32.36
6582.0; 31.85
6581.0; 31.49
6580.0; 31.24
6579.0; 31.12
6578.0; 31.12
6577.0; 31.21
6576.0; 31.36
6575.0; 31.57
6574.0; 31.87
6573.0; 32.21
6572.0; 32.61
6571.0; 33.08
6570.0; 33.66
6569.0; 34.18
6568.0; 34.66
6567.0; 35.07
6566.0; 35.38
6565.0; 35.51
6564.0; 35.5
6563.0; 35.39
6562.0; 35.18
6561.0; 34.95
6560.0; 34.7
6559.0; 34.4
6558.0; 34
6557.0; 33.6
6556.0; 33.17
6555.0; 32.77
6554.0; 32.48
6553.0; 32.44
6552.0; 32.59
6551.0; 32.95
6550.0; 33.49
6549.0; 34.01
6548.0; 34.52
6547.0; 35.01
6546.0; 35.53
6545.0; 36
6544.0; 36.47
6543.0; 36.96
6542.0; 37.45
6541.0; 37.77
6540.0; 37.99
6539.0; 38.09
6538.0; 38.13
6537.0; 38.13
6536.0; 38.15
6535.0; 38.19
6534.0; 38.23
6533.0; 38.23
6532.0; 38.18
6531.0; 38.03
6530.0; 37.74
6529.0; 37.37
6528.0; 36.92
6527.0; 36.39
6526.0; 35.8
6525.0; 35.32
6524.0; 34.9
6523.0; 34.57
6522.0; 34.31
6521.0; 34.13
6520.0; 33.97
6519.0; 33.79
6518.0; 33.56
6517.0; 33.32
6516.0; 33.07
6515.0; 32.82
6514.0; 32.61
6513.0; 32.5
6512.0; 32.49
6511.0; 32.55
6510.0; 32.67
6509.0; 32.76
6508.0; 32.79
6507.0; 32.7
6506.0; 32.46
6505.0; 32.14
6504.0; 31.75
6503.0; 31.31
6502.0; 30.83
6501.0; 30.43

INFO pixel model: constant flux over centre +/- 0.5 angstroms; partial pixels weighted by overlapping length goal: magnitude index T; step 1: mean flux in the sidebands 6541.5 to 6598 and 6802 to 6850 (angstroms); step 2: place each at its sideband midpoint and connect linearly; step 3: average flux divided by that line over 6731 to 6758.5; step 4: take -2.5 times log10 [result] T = 0.220 mag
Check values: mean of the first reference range 33.4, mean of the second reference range 22.5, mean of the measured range 21.2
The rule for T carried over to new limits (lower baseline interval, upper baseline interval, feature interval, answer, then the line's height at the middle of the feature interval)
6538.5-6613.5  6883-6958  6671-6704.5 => 0.29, 31.8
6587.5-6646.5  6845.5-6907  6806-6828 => 0.14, 25.4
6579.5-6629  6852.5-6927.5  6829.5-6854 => 0.13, 25.7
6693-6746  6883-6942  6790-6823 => 0.12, 24.4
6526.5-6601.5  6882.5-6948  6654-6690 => 0.28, 32.2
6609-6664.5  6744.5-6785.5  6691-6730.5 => 0.09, 24.8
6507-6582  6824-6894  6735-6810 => 0.21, 26.2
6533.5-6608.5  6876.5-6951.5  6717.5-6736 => 0.45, 31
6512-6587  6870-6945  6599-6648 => 0.07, 32.9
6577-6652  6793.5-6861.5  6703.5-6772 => 0.19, 26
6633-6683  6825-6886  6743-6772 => 0.15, 24.6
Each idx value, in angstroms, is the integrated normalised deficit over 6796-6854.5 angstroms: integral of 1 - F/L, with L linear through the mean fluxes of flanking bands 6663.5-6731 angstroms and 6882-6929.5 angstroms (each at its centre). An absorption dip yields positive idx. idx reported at 5.6 angstroms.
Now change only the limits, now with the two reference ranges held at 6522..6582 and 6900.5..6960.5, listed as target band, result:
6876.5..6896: 3.7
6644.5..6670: 5.5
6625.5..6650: 3.3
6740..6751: 3.6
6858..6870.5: 3.4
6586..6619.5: 1.6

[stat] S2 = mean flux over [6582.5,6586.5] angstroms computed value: 33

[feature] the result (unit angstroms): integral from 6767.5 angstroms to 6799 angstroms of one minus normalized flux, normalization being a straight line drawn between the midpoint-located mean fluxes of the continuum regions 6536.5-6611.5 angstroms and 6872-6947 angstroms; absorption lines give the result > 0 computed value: 8.44 angstroms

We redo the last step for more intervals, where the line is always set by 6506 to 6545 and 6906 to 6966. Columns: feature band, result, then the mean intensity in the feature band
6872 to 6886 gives 3.1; 24.2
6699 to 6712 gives 3.3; 24.8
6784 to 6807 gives 7.9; 21.1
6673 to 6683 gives 2.7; 24.5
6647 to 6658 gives 2.6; 25.8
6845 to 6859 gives 4.2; 22.1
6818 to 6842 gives 7.1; 22.3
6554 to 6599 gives 2.3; 33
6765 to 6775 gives 3.1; 22.5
